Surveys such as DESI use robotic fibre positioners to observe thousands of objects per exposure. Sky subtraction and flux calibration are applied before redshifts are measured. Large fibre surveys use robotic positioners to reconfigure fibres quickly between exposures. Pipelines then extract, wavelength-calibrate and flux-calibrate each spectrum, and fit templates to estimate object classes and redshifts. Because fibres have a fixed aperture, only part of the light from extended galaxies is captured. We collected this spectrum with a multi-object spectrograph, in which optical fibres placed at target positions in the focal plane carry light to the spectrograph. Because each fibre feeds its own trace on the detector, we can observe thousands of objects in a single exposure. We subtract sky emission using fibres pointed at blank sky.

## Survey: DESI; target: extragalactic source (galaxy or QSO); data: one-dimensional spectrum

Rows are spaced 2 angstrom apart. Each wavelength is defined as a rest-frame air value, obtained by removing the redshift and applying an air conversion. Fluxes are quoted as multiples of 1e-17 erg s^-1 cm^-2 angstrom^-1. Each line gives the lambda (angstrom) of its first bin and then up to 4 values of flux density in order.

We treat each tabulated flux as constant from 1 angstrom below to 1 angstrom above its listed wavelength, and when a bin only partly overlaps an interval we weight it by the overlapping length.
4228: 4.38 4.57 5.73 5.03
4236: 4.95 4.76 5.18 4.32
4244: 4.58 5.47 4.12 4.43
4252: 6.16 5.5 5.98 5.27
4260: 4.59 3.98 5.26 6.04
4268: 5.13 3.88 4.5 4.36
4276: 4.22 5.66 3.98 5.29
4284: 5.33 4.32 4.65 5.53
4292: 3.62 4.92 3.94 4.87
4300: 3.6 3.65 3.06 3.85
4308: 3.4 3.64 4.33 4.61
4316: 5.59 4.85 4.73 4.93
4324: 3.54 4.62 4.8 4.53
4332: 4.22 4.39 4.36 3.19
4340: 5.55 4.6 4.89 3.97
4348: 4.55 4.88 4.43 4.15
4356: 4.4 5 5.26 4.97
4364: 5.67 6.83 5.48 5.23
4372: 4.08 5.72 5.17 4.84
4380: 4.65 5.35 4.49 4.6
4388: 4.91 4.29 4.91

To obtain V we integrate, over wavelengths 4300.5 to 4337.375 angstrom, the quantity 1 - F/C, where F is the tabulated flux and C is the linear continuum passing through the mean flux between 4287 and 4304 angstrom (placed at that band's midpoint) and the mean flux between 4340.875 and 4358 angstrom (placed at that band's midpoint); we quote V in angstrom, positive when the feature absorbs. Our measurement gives 1.0 angstrom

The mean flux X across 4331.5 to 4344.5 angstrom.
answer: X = 4.45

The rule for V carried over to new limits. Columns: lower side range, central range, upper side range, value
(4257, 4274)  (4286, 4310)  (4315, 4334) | 3.17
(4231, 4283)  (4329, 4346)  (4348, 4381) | 1.94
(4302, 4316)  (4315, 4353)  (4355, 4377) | -0.58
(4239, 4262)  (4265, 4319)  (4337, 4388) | 5.29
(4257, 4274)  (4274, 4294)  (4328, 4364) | 0.13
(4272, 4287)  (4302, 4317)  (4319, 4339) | 1.47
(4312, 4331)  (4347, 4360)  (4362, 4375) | 1.47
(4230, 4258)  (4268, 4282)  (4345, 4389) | 1.39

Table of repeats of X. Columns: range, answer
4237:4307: 4.69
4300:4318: 4.04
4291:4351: 4.32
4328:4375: 4.8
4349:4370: 5.11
